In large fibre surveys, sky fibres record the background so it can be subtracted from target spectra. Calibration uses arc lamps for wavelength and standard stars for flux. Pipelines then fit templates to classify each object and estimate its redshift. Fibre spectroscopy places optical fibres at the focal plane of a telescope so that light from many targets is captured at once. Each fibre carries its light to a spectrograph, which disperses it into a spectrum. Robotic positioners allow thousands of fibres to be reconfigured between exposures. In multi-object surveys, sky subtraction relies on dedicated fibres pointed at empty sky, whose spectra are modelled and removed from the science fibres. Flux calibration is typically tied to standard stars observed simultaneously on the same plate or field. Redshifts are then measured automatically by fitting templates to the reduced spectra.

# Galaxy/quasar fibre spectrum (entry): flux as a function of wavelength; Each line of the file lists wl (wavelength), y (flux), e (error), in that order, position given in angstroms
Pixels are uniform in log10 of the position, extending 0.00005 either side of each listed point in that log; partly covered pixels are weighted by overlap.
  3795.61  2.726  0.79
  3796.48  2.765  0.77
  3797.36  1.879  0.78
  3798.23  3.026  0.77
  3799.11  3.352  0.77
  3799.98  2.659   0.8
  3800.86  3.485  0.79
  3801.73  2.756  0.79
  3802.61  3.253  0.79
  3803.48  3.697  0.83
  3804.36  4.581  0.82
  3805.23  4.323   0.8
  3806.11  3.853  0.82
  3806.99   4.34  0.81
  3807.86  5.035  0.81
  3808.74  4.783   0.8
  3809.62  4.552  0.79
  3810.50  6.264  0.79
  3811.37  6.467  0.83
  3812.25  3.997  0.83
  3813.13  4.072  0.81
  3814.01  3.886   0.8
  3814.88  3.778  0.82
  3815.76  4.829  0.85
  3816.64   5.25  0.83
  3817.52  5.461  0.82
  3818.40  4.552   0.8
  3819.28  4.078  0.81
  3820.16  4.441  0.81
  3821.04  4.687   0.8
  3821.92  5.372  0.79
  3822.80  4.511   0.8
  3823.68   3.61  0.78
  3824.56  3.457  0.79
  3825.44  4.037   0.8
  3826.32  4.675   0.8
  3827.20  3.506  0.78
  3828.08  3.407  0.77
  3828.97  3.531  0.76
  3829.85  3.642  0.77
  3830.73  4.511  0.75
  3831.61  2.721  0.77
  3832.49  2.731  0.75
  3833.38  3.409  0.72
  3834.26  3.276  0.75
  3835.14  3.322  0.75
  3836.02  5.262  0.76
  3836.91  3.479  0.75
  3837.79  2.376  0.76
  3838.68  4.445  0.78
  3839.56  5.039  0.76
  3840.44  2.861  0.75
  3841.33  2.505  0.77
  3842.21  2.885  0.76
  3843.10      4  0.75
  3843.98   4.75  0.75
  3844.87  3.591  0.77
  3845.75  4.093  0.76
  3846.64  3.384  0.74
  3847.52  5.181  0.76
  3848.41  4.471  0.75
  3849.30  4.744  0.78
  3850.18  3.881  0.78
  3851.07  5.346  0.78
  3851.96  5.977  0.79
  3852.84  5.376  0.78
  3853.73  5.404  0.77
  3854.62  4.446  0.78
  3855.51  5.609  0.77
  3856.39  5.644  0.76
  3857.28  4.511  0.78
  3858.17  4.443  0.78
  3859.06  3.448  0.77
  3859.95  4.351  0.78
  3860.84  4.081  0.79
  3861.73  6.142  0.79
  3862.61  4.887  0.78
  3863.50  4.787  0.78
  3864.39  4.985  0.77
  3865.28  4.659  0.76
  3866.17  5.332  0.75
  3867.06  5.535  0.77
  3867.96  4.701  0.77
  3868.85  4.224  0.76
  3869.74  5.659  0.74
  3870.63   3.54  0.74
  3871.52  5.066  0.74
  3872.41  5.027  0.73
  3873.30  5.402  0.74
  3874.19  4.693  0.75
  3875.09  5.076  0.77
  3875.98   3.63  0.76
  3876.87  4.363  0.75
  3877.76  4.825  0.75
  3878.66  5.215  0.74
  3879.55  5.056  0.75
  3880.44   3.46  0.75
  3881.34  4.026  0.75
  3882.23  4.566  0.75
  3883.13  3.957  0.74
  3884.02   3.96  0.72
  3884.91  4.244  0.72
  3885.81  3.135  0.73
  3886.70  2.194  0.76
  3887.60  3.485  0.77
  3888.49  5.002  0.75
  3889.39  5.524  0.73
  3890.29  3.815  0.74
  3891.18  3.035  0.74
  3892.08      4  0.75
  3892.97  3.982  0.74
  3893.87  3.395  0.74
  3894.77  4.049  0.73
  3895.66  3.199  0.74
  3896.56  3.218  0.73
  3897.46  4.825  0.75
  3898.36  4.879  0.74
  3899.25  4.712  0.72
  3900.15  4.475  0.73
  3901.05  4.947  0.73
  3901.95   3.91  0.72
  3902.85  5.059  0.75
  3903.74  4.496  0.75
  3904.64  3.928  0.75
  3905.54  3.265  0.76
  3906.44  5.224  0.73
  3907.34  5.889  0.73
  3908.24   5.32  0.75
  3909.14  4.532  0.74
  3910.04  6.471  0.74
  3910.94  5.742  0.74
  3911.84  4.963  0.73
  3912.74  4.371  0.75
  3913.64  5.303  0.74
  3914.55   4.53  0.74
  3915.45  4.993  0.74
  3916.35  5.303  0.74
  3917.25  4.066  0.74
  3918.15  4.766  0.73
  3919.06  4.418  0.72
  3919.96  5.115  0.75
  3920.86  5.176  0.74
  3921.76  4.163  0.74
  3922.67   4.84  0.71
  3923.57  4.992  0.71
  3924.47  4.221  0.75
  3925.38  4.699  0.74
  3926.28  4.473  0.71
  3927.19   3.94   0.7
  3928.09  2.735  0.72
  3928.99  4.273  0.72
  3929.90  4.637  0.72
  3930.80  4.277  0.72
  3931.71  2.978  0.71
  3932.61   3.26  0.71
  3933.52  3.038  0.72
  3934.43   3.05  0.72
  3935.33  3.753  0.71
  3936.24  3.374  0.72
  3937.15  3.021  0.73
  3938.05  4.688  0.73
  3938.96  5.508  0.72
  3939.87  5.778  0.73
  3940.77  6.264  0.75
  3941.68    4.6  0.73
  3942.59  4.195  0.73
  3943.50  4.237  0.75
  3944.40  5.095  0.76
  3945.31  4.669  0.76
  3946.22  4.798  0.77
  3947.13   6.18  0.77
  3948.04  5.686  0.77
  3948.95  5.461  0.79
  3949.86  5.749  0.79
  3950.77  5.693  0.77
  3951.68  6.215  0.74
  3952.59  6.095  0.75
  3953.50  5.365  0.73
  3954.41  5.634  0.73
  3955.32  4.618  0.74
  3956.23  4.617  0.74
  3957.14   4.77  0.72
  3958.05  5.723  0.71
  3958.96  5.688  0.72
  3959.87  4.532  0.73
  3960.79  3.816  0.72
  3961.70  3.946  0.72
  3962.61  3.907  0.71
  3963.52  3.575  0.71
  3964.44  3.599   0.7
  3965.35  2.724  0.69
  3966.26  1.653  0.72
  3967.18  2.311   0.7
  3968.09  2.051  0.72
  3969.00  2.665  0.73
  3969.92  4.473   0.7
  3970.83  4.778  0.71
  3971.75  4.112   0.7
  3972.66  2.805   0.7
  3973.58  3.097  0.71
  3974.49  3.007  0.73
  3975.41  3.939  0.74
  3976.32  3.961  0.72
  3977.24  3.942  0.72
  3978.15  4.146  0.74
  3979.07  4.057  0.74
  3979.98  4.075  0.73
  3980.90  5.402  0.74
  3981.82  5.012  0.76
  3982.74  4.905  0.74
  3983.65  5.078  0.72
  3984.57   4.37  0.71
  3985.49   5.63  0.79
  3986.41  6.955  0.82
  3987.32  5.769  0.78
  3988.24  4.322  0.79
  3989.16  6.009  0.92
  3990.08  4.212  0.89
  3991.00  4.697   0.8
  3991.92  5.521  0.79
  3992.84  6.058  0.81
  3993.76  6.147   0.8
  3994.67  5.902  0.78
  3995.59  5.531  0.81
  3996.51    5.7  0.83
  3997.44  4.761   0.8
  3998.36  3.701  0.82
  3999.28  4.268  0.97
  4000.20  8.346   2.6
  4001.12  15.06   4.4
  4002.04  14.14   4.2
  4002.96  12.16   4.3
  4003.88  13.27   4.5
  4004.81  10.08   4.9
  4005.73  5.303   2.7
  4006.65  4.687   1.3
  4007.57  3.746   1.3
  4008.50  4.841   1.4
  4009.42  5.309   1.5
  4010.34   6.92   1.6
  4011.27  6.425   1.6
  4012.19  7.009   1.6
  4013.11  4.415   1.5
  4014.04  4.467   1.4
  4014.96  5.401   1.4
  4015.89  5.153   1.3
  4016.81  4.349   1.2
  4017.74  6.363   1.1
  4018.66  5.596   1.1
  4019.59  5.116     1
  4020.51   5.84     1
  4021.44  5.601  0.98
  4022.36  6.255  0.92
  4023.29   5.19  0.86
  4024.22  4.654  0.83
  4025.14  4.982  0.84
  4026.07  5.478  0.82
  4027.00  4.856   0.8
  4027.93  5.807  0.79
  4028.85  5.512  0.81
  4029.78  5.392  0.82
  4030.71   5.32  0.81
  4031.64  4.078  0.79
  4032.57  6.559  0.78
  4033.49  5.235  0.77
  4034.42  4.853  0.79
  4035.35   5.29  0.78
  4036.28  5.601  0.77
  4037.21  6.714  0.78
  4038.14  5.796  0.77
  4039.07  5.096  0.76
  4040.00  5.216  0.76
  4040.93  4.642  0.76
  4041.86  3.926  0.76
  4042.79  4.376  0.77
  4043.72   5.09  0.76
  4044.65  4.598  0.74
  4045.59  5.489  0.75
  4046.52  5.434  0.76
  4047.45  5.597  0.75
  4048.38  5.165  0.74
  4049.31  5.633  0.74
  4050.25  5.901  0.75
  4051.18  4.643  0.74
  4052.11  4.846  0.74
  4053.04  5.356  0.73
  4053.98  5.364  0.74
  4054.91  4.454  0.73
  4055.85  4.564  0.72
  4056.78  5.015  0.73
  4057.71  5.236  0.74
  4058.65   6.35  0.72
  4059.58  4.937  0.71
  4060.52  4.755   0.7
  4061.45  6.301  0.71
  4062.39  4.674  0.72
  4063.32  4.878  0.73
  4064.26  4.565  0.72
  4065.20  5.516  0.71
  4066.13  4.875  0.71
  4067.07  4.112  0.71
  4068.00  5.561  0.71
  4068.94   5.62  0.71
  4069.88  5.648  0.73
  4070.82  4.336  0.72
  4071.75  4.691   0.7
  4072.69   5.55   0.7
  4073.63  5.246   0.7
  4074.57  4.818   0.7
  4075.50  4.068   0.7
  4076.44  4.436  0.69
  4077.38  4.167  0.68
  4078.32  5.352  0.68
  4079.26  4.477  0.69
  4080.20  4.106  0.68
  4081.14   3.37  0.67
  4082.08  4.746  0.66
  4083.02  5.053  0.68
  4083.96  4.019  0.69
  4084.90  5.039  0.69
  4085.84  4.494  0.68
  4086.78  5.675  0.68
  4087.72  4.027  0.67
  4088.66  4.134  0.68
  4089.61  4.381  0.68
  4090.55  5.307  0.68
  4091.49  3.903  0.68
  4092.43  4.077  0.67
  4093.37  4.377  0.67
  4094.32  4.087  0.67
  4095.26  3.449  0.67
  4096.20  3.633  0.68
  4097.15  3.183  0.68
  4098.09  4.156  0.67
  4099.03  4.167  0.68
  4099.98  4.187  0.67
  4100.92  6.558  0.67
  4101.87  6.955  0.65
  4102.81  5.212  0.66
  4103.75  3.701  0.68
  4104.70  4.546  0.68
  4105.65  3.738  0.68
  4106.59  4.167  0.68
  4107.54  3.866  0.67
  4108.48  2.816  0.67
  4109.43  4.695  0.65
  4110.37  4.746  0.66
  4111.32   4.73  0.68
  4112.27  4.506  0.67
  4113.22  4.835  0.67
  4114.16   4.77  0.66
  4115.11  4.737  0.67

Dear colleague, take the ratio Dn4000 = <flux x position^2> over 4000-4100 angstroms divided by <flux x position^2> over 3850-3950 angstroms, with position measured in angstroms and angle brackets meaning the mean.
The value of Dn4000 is 1.27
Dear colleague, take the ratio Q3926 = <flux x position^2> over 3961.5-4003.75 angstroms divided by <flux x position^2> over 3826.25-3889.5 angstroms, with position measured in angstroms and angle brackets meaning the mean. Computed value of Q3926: 1.3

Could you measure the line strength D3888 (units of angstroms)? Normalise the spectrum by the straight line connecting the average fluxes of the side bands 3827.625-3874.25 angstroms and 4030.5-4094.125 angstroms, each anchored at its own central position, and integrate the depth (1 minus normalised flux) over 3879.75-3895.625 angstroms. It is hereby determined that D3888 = 2.1 angstroms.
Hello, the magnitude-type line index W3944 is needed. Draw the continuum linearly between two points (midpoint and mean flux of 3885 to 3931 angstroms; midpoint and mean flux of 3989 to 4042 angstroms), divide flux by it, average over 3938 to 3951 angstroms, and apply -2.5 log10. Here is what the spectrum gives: -0.06 mag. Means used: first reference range 4.43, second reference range 6.02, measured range 5.25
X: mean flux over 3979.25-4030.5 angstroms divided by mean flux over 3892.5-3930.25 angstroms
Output 1.3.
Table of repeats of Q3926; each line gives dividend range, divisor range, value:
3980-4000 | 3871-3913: 1.25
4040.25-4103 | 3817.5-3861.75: 1.29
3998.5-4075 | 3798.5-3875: 1.46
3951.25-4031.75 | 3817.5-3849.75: 1.47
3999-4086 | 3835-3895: 1.39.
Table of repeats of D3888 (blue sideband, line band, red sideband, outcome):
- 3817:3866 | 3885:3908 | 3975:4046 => 2.8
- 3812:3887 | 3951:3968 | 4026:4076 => 1.5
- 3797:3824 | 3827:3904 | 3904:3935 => 1.5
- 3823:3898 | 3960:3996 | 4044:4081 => 2.9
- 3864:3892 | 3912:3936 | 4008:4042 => 2.2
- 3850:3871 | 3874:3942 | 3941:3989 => 5.0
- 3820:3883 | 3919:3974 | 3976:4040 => 9.3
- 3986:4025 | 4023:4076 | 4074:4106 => 1.8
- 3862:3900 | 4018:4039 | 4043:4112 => -3.6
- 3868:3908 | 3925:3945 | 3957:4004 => 2.4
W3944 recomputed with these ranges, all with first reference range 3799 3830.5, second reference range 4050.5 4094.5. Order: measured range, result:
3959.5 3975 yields 0.34 mag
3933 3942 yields 0.05 mag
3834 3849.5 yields 0.12 mag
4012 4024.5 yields -0.15 mag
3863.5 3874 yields -0.13 mag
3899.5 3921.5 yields -0.09 mag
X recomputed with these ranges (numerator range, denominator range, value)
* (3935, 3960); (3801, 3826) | 1.15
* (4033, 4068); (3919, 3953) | 1.11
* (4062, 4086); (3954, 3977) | 1.24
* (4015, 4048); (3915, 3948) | 1.19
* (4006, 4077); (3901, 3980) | 1.17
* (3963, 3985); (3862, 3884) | 0.80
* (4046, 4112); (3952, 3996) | 1.05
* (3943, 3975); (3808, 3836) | 1.03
